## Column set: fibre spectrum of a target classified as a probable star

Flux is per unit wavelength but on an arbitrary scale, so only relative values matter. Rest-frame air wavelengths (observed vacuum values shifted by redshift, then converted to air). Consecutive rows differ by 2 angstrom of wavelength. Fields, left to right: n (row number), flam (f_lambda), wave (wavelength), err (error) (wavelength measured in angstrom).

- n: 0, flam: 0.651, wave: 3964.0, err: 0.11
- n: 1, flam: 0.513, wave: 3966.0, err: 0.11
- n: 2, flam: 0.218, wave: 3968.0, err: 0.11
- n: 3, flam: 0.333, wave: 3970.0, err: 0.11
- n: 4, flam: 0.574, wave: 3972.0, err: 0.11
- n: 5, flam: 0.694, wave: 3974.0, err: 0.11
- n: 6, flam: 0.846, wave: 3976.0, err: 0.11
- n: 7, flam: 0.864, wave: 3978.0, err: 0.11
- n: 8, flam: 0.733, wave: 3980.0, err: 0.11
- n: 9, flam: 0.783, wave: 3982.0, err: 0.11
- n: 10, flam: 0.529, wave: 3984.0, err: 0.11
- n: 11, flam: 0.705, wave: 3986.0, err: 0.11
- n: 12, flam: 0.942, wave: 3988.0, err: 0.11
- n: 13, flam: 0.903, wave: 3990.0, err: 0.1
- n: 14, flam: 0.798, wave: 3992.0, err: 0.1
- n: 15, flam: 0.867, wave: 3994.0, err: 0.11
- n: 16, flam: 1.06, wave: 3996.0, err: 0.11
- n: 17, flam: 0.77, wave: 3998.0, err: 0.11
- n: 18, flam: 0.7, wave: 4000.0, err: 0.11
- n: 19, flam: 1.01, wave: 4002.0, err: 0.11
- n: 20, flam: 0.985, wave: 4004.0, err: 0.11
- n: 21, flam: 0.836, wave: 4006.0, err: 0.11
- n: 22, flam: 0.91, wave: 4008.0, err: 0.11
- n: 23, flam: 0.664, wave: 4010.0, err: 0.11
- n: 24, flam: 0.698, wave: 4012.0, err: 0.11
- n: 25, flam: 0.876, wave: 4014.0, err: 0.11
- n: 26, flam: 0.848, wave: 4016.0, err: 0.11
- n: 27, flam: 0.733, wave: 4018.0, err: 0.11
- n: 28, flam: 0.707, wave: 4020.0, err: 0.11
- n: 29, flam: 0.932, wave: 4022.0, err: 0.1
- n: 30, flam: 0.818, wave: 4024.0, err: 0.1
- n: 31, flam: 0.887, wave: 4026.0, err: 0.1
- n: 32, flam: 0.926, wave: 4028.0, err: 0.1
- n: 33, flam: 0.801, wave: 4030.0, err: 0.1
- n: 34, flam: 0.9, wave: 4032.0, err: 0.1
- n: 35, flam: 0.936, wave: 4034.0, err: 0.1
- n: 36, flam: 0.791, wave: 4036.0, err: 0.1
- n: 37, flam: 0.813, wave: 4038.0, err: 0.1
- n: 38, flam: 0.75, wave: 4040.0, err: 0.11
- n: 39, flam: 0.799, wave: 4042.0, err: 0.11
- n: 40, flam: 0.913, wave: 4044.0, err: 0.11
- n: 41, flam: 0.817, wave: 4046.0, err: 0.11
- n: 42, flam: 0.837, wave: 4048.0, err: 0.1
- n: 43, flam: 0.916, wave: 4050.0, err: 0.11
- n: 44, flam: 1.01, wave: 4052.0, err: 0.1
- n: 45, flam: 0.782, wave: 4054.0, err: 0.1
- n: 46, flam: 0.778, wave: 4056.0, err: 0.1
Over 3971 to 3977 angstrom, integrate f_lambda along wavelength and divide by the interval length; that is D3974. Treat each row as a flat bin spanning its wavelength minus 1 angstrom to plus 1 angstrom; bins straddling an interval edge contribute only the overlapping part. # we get 0.705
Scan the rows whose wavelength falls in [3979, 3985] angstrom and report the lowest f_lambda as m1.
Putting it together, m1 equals 0.529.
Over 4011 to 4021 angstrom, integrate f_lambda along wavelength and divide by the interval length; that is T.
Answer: 0.772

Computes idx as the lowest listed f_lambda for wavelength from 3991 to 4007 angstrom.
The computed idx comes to 0.7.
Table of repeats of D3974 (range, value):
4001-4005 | 0.998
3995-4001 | 0.843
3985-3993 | 0.837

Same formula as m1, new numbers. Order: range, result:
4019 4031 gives 0.707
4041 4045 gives 0.799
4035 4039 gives 0.791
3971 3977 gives 0.574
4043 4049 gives 0.817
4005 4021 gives 0.664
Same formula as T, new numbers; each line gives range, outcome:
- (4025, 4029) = 0.907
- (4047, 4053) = 0.921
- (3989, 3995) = 0.856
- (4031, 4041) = 0.838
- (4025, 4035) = 0.89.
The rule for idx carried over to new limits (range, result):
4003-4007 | 0.836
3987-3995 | 0.798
